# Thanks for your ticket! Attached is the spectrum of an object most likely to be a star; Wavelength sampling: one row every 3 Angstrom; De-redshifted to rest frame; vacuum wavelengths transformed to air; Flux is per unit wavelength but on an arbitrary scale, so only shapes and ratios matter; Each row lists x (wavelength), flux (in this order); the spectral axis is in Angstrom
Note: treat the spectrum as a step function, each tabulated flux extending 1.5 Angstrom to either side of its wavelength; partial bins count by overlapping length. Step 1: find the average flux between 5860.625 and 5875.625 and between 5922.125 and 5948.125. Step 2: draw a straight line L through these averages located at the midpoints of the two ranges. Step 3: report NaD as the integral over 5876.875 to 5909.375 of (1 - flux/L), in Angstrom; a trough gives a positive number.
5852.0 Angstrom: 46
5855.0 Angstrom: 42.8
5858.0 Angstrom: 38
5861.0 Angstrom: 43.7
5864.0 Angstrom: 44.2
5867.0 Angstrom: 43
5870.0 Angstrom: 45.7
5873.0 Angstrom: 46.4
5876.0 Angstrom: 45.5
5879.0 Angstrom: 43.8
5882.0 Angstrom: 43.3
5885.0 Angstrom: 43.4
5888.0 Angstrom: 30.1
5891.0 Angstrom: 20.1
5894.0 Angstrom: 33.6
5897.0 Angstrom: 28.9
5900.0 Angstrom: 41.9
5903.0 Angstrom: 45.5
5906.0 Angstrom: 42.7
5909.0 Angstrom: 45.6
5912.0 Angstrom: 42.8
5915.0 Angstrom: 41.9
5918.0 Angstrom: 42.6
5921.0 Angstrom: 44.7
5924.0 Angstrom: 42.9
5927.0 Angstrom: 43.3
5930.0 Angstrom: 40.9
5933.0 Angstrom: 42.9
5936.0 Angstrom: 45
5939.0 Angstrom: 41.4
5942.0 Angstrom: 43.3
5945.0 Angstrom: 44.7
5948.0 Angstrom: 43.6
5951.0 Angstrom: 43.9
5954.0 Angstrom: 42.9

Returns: 4.5 Angstrom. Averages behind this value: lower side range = 44.7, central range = 38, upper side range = 43.1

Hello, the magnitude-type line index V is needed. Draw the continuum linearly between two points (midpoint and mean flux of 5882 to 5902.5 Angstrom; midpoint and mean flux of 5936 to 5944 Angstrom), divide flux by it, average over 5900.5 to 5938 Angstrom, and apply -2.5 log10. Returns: -0.11 mag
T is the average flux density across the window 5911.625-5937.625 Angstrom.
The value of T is 43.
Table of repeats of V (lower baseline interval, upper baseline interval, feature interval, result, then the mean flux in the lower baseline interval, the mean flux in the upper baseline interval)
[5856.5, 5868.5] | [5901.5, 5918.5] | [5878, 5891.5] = 0.16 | 42.2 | 43.6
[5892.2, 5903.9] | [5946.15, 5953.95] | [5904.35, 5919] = -0.13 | 36.6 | 43.6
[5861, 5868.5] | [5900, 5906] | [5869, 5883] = -0.03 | 43.6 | 43.9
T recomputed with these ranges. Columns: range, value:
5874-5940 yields 40.6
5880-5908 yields 36.9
